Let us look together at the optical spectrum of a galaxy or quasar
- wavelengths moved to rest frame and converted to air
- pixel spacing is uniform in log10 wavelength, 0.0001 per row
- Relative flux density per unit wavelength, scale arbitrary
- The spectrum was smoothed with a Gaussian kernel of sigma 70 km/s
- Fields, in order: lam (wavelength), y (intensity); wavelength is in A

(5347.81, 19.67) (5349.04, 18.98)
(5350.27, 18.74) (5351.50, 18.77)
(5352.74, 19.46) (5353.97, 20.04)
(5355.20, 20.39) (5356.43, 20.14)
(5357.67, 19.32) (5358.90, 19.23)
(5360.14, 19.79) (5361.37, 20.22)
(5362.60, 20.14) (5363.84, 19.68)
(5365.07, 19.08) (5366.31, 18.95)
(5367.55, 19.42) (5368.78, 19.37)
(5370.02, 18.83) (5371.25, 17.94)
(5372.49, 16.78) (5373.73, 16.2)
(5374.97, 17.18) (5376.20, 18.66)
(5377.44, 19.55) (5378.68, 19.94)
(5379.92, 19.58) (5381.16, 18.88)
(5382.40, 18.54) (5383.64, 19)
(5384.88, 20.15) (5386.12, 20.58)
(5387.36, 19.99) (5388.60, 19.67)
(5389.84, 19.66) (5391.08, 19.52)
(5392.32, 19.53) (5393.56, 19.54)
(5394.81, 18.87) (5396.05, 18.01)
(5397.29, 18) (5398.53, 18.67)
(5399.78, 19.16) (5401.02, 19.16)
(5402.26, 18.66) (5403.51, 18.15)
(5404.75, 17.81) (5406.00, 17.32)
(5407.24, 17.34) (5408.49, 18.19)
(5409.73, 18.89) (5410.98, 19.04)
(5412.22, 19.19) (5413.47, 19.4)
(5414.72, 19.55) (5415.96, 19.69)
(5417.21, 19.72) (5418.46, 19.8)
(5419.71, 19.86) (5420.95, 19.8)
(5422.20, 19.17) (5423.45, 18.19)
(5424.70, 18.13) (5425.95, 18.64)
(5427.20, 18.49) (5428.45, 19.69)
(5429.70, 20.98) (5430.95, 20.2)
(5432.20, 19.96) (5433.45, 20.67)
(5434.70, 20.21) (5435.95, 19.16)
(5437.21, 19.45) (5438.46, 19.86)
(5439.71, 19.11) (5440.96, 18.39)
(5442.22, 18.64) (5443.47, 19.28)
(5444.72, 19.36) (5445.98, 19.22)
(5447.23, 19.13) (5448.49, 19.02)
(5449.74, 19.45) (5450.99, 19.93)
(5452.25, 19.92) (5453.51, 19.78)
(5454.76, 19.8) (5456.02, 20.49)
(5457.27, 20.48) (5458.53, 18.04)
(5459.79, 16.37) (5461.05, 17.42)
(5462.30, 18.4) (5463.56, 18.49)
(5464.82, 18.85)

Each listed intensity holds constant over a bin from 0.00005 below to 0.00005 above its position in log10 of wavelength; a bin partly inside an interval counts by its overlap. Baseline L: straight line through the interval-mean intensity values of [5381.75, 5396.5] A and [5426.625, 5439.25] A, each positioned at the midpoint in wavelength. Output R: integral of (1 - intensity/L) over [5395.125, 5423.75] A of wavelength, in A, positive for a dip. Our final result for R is 1.2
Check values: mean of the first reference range 19.4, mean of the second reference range 19.9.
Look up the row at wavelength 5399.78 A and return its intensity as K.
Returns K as 19.16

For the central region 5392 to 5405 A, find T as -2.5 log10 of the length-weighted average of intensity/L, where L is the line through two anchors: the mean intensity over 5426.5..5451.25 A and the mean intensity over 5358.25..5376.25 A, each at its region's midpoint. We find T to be 0.02 mag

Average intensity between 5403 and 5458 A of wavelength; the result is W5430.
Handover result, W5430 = 19.3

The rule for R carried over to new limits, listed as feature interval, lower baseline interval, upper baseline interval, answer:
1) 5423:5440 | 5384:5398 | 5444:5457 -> 0.1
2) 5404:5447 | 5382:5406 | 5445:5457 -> 0.4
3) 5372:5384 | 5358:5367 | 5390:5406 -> 0.5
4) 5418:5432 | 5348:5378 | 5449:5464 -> -0.2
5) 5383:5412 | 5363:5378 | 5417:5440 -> 0.1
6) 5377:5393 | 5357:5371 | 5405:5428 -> -0.3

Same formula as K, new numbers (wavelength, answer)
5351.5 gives 18.77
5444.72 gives 19.36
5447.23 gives 19.13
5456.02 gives 20.49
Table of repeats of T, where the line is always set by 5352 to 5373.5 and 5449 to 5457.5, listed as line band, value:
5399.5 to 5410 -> 0.08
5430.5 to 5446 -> 0.02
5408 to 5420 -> 0.02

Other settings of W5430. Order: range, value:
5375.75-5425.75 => 19.1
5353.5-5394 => 19.3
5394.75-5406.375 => 18.4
